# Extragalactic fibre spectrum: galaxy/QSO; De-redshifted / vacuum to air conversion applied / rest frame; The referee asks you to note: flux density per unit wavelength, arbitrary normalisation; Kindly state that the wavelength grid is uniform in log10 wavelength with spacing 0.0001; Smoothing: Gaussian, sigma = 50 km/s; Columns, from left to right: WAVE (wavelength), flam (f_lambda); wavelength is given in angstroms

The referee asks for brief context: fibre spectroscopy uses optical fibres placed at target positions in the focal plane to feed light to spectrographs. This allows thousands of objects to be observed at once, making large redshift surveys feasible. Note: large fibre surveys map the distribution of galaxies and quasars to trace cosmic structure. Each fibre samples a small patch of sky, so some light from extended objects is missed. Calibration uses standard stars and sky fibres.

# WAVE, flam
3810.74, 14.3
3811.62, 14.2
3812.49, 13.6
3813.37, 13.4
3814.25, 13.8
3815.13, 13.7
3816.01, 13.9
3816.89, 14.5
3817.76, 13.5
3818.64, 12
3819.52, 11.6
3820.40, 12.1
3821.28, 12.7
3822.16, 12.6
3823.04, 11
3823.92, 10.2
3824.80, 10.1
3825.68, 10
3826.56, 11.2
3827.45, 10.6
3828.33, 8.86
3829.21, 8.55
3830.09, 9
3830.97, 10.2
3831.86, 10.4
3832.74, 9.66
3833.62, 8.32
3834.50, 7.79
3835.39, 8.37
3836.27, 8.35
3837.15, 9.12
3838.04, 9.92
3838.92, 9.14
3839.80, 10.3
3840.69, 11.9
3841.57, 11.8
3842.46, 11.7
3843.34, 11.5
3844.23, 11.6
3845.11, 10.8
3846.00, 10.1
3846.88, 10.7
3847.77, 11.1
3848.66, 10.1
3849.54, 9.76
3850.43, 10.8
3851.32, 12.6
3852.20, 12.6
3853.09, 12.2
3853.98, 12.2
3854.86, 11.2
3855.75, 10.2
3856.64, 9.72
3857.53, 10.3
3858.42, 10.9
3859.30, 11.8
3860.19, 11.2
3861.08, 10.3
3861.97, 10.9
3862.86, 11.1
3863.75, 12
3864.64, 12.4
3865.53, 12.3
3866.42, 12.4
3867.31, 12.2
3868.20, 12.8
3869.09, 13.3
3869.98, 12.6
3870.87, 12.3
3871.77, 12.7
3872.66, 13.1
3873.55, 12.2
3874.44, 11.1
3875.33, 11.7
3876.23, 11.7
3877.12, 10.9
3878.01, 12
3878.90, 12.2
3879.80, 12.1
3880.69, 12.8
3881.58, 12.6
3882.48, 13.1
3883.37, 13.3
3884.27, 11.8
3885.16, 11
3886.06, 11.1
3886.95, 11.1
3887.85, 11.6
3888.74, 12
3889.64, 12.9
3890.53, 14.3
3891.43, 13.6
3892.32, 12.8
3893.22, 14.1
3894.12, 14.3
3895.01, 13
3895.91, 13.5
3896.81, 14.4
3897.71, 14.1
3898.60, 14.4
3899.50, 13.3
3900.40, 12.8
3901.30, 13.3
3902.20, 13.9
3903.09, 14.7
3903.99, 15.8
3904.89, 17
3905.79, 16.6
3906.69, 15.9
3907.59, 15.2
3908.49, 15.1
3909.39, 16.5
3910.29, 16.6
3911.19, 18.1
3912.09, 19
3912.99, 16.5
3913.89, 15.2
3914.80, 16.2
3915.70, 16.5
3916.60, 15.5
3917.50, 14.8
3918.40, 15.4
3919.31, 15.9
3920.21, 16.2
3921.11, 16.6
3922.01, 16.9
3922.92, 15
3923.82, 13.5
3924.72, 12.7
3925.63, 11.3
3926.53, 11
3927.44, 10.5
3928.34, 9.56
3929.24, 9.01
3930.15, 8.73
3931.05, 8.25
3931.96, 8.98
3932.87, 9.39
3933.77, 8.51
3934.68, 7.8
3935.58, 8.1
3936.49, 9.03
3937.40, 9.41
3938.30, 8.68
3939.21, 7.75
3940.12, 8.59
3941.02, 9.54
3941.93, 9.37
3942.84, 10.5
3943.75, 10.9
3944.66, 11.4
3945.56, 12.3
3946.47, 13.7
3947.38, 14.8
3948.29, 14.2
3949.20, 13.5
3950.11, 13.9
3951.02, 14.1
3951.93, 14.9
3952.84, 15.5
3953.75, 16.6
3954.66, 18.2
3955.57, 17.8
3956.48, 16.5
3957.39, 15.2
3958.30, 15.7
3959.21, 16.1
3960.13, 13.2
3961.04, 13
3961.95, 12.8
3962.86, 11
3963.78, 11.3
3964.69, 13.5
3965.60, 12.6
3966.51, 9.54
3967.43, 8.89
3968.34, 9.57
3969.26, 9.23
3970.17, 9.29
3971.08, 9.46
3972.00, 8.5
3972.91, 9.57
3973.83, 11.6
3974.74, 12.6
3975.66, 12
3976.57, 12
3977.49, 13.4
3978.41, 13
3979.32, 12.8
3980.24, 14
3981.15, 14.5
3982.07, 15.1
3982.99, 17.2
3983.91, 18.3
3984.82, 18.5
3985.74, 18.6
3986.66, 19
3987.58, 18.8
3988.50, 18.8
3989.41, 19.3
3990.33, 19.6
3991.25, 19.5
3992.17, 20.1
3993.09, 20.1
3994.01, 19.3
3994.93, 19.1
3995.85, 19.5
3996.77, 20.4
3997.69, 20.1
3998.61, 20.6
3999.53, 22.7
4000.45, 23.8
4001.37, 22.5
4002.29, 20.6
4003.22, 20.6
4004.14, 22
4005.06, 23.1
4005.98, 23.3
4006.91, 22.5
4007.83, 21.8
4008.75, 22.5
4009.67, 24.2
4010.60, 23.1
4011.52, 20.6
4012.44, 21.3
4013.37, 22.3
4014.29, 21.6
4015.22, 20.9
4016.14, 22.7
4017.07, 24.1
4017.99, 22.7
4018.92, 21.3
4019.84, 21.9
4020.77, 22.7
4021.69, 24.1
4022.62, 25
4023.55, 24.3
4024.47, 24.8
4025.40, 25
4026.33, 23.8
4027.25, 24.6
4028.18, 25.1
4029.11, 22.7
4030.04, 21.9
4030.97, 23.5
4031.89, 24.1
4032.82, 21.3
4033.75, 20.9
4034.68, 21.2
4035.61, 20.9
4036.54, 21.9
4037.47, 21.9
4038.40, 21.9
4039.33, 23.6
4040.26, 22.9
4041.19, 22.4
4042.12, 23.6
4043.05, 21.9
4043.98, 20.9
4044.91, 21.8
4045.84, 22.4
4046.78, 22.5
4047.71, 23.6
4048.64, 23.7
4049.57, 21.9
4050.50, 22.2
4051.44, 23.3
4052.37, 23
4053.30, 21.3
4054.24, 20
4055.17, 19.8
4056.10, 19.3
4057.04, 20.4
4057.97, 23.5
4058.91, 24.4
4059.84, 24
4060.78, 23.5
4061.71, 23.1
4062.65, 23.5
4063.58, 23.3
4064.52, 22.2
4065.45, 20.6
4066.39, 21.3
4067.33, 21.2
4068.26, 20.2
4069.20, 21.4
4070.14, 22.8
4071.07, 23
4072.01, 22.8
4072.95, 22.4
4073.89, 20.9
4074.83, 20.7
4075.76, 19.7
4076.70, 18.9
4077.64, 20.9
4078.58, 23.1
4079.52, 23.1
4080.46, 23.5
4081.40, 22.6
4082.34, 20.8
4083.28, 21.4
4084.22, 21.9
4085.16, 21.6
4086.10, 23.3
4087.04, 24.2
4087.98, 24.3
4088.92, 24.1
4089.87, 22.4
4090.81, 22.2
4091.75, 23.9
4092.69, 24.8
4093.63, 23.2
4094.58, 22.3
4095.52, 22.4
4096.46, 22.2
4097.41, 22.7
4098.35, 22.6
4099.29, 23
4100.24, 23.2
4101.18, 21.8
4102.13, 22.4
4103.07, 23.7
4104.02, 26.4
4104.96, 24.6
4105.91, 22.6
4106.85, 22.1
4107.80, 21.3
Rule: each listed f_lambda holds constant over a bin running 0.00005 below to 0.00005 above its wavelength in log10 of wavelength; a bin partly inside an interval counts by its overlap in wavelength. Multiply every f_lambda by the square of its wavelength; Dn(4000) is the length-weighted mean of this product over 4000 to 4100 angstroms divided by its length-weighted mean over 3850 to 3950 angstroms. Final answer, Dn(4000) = 1.9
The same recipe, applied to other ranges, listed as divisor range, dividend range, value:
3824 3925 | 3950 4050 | 1.61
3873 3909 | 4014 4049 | 1.85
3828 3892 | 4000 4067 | 2.18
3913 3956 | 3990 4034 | 1.85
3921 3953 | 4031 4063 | 2.09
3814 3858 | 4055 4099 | 2.32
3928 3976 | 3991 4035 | 1.98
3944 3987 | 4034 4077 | 1.70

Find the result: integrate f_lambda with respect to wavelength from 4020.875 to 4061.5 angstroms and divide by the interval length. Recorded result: 22.7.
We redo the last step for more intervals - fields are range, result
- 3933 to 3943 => 8.82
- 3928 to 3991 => 12.7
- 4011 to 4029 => 23.1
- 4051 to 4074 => 22.1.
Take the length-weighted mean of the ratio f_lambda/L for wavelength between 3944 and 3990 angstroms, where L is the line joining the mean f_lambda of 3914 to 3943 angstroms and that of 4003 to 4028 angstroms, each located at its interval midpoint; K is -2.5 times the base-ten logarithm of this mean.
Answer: 0.18 mag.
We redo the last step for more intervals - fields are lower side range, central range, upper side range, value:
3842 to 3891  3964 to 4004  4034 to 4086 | 0.13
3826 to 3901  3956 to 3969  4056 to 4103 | 0.28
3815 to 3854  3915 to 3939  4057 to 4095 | 0.27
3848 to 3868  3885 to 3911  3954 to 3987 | -0.16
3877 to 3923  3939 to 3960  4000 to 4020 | 0.30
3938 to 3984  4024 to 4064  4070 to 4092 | -0.17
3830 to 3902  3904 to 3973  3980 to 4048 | 0.25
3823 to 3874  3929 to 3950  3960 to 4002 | 0.35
